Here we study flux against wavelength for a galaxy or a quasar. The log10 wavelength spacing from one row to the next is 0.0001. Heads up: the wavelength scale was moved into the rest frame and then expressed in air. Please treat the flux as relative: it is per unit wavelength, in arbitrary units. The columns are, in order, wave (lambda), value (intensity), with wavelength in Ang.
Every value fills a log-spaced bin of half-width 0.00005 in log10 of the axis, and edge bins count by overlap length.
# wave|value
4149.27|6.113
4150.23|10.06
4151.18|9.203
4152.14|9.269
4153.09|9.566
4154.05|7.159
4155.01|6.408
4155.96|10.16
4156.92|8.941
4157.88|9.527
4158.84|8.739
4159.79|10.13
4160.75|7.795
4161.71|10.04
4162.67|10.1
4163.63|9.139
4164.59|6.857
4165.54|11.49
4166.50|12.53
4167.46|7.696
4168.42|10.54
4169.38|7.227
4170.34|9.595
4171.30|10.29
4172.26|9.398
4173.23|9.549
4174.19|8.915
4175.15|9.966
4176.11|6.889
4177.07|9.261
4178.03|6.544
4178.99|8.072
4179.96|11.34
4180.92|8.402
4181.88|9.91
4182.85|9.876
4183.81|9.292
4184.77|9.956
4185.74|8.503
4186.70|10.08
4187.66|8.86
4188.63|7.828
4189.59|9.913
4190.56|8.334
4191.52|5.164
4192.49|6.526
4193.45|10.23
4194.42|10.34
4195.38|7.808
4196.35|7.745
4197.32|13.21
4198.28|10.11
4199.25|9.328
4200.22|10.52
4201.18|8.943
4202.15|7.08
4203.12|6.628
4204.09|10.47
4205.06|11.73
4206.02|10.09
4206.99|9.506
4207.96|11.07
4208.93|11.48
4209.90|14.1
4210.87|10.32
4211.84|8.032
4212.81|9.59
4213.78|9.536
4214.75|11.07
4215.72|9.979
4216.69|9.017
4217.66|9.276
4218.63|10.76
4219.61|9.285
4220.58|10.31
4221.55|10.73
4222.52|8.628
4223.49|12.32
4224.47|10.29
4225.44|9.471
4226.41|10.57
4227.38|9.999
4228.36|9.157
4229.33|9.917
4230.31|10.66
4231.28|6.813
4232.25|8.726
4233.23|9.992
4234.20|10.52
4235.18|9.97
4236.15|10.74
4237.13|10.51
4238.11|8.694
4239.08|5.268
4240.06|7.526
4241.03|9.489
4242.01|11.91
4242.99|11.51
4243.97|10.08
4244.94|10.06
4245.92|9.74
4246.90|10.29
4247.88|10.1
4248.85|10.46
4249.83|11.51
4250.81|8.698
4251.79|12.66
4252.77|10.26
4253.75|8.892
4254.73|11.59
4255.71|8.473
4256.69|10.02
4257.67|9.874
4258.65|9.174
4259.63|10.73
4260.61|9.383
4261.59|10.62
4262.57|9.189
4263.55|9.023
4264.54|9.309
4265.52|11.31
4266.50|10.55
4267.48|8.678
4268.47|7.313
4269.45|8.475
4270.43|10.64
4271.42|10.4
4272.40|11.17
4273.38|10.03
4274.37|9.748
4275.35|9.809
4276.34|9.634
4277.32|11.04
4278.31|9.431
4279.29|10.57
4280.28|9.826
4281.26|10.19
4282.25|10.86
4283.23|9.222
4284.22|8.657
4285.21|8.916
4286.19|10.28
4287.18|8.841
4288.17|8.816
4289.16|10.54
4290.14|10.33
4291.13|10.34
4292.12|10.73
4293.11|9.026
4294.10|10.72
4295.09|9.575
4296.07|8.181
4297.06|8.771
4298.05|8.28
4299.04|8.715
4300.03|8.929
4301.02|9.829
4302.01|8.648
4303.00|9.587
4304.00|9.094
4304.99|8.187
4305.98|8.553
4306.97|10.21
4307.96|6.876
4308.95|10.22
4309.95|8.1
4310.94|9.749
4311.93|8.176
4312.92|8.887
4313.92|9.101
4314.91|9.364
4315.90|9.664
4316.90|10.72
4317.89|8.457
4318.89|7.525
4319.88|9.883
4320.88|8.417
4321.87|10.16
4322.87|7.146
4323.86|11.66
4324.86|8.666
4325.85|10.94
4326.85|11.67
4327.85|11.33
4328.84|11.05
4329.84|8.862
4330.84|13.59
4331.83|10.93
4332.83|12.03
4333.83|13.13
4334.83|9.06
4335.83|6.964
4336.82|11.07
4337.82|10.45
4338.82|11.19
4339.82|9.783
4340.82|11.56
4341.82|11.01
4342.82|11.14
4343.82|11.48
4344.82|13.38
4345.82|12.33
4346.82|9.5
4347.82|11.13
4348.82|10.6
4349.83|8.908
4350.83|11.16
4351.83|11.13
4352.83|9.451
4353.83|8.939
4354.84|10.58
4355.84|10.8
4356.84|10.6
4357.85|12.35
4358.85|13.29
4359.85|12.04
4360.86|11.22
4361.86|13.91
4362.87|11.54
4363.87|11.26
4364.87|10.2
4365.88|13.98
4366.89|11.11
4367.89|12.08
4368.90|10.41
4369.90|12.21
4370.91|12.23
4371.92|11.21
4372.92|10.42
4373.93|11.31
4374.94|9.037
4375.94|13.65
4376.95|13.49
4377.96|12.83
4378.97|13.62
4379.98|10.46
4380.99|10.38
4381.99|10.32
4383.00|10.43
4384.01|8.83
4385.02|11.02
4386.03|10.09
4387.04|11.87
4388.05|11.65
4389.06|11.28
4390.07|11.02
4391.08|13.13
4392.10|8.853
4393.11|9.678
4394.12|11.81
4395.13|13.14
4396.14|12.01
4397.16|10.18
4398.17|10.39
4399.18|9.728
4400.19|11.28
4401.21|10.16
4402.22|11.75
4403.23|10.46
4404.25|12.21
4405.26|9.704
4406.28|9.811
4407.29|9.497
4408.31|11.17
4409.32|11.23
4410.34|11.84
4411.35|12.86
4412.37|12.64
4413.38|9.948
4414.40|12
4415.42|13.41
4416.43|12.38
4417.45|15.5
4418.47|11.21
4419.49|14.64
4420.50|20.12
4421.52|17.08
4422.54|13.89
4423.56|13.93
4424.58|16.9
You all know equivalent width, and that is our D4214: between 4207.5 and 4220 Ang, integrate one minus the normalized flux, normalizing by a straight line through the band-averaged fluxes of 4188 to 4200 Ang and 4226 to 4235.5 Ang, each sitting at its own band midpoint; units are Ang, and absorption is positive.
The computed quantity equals -1.3 Ang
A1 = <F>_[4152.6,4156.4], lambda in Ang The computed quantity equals 8.32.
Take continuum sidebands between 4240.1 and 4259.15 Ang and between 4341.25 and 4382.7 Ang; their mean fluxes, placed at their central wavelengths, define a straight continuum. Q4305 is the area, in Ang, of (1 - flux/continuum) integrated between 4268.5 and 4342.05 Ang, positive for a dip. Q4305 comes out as 7.1 Ang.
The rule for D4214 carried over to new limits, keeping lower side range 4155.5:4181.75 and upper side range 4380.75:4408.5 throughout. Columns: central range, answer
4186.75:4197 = 1.1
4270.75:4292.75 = 0.1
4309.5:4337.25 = 1.2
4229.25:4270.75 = 0.2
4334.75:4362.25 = -1.2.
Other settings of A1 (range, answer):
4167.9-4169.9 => 8.87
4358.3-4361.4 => 12.2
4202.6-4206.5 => 9.71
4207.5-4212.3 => 11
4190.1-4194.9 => 8.12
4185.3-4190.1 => 9.04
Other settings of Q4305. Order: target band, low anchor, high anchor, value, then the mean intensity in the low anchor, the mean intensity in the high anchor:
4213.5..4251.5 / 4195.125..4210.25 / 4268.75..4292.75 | 0.4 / 9.98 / 9.91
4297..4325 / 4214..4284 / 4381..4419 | 3.7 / 9.88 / 11.2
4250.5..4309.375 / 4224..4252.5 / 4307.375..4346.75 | 2.1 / 9.84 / 10.1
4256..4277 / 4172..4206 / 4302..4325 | -1.6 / 9.06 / 9.06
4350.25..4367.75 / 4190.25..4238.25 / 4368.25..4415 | -0.8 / 9.72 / 11.2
